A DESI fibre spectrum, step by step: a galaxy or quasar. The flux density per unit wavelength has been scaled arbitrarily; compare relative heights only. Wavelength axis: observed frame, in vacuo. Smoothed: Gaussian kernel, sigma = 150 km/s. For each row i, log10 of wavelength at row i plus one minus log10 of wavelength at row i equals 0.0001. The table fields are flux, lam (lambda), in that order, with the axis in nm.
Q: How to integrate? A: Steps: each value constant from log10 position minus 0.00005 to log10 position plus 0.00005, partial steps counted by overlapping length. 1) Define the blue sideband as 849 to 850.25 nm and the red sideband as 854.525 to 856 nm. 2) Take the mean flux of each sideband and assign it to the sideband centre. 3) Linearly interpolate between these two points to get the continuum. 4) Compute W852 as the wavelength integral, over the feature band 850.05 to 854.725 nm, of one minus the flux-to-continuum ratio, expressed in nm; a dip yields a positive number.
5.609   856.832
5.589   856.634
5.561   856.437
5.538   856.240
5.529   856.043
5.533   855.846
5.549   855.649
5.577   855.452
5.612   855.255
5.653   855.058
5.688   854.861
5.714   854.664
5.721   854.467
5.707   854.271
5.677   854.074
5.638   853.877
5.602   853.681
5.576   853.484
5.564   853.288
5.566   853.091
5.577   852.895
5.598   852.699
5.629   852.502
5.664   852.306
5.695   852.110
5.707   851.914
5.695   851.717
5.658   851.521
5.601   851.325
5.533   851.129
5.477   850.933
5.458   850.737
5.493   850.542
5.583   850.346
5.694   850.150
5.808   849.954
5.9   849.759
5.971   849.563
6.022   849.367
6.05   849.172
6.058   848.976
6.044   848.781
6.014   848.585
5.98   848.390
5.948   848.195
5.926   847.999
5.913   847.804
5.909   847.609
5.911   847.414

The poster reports 0.12 nm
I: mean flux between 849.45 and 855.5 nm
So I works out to 5.65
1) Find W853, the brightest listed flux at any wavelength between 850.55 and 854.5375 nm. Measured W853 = 5.721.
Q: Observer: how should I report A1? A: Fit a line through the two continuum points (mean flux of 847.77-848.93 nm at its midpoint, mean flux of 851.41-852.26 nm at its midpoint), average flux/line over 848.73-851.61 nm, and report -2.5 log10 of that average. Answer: 0.01 mag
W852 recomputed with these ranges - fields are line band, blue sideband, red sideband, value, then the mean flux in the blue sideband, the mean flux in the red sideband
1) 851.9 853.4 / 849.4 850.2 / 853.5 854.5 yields 0.03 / 5.86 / 5.66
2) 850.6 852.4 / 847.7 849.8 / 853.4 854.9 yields 0.07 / 5.99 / 5.66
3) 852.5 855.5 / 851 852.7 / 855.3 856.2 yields -0.02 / 5.64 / 5.55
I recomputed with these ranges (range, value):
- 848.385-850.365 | 5.93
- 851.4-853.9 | 5.63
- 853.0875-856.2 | 5.62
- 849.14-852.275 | 5.7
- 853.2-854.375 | 5.63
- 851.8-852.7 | 5.66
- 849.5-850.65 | 5.73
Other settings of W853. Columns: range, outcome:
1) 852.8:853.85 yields 5.602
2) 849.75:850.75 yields 5.9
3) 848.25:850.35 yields 6.058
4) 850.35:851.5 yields 5.601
